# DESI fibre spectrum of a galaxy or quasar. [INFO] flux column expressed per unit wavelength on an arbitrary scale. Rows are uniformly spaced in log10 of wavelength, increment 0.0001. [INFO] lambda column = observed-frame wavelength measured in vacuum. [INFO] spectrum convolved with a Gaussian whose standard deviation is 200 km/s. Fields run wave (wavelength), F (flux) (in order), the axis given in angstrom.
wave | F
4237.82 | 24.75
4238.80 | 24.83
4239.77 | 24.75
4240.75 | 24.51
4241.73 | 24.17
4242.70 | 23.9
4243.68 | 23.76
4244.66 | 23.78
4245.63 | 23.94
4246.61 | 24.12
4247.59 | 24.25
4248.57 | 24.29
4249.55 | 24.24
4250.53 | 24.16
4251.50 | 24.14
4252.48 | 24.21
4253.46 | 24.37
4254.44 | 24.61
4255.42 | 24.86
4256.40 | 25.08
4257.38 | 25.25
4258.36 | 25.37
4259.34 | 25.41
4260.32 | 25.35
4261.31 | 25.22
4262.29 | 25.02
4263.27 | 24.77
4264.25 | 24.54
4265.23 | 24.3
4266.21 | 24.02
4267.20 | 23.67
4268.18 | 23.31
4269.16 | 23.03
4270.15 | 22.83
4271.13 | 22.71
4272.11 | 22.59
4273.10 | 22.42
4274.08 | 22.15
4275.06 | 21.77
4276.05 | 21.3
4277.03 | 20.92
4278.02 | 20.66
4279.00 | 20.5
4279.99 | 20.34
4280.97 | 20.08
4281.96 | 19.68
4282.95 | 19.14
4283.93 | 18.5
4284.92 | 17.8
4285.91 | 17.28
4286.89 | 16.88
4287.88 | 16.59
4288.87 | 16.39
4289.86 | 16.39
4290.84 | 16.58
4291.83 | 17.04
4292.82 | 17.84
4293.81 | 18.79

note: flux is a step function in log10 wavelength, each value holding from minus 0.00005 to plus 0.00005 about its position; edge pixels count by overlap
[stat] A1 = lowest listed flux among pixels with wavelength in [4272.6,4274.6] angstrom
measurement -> 22.15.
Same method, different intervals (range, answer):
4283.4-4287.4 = 16.88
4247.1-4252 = 24.14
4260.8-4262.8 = 25.02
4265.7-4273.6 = 22.42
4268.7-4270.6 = 22.83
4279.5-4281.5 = 20.08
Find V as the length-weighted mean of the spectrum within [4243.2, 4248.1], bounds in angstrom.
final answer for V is 24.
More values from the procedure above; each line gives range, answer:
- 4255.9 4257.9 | 25.2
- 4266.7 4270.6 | 23.2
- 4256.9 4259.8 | 25.4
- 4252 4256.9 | 24.6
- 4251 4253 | 24.3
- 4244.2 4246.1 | 24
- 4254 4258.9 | 25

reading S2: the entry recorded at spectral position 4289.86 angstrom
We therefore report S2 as 16.39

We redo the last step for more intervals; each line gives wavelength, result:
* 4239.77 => 24.75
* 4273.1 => 22.42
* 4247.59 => 24.25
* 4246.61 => 24.12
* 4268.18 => 23.31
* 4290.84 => 16.58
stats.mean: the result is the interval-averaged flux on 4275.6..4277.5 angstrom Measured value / 21.2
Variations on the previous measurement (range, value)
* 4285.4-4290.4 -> 16.7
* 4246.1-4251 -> 24.2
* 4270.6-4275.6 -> 22.3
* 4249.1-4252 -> 24.2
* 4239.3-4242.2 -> 24.4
